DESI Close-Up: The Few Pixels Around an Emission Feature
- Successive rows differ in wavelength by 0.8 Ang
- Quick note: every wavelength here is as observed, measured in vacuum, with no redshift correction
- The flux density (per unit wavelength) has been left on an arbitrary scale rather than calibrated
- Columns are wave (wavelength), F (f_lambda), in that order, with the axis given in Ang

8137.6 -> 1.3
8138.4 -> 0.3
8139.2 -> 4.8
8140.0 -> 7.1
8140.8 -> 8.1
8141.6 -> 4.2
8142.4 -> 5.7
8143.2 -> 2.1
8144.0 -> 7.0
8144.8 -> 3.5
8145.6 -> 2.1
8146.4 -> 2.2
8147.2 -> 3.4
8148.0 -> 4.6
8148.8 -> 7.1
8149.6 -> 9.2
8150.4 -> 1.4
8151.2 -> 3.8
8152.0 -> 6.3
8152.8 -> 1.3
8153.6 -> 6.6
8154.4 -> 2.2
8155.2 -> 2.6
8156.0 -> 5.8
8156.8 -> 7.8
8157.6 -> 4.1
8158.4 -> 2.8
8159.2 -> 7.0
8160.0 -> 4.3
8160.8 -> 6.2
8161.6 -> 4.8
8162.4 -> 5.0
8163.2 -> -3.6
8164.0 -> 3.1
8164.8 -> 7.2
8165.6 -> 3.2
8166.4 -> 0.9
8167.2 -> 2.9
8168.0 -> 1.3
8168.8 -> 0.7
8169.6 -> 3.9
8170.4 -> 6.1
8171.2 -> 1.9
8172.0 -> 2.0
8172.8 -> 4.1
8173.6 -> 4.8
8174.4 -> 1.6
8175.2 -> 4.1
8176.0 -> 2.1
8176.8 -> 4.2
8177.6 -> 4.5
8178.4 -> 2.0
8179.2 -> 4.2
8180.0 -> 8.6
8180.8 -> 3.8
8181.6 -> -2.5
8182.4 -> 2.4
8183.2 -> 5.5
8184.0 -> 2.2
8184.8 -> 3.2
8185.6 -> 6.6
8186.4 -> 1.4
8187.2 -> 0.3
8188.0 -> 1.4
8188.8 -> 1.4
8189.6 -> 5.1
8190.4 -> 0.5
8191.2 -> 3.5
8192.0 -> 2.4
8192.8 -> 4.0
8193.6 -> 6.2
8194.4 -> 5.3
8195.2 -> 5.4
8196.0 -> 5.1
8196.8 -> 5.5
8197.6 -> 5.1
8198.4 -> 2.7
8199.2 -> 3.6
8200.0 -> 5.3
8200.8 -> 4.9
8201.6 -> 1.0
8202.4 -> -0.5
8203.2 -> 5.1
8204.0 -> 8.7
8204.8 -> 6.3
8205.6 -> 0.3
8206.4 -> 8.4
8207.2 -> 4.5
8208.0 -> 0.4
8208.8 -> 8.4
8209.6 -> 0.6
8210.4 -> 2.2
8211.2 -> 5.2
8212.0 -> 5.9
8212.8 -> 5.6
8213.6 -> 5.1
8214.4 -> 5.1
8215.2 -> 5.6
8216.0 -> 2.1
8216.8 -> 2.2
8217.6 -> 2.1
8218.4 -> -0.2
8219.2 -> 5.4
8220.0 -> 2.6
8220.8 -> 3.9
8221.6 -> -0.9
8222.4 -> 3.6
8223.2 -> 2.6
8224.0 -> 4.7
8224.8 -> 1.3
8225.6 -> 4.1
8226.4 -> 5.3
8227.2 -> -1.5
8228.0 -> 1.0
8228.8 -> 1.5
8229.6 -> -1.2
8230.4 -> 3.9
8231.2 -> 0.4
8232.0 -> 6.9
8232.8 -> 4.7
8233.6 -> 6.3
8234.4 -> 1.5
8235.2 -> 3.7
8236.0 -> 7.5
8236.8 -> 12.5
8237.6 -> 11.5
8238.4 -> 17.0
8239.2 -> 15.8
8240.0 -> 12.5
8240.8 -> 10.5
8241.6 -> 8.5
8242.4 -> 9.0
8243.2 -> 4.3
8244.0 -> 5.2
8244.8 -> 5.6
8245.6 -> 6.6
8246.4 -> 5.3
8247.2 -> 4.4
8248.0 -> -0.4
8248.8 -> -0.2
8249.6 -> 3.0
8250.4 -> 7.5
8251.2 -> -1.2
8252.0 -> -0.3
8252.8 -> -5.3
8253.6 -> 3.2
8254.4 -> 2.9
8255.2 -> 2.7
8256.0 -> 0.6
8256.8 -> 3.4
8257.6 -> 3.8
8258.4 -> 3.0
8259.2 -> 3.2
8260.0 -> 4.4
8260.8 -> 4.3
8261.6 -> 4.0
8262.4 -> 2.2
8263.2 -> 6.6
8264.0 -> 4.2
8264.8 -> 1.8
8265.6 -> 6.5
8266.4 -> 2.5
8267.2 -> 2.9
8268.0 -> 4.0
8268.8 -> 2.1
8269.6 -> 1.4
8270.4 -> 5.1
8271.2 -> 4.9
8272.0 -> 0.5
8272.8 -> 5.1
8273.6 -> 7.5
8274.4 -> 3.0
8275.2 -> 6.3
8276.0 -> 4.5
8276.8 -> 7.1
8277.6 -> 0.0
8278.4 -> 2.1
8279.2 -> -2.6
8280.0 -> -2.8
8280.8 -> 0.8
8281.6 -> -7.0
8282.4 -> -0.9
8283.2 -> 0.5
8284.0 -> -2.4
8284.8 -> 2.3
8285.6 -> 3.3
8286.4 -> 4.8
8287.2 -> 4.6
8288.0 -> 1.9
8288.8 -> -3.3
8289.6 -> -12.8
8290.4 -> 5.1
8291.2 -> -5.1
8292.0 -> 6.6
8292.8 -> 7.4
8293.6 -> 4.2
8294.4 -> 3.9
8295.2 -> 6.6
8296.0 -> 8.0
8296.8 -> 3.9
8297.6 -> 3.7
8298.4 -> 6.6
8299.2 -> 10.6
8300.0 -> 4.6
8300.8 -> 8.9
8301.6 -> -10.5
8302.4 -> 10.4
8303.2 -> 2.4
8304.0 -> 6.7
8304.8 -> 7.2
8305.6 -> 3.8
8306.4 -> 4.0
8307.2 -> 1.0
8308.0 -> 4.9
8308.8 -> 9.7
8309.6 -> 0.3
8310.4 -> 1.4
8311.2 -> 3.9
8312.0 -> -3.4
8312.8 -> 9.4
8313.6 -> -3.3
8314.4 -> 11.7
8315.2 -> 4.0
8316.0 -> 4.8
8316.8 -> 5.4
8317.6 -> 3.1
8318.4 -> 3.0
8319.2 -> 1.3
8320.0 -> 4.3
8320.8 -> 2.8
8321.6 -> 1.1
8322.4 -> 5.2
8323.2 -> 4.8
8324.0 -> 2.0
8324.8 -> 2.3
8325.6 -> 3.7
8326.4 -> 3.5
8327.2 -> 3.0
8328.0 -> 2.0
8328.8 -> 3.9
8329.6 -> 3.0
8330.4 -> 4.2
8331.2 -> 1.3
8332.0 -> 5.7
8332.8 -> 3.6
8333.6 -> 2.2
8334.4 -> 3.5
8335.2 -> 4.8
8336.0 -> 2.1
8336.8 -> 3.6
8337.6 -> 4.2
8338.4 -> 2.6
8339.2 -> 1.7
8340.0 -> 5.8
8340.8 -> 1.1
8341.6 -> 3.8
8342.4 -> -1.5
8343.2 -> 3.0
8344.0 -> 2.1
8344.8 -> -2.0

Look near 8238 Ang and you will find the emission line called H-gamma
